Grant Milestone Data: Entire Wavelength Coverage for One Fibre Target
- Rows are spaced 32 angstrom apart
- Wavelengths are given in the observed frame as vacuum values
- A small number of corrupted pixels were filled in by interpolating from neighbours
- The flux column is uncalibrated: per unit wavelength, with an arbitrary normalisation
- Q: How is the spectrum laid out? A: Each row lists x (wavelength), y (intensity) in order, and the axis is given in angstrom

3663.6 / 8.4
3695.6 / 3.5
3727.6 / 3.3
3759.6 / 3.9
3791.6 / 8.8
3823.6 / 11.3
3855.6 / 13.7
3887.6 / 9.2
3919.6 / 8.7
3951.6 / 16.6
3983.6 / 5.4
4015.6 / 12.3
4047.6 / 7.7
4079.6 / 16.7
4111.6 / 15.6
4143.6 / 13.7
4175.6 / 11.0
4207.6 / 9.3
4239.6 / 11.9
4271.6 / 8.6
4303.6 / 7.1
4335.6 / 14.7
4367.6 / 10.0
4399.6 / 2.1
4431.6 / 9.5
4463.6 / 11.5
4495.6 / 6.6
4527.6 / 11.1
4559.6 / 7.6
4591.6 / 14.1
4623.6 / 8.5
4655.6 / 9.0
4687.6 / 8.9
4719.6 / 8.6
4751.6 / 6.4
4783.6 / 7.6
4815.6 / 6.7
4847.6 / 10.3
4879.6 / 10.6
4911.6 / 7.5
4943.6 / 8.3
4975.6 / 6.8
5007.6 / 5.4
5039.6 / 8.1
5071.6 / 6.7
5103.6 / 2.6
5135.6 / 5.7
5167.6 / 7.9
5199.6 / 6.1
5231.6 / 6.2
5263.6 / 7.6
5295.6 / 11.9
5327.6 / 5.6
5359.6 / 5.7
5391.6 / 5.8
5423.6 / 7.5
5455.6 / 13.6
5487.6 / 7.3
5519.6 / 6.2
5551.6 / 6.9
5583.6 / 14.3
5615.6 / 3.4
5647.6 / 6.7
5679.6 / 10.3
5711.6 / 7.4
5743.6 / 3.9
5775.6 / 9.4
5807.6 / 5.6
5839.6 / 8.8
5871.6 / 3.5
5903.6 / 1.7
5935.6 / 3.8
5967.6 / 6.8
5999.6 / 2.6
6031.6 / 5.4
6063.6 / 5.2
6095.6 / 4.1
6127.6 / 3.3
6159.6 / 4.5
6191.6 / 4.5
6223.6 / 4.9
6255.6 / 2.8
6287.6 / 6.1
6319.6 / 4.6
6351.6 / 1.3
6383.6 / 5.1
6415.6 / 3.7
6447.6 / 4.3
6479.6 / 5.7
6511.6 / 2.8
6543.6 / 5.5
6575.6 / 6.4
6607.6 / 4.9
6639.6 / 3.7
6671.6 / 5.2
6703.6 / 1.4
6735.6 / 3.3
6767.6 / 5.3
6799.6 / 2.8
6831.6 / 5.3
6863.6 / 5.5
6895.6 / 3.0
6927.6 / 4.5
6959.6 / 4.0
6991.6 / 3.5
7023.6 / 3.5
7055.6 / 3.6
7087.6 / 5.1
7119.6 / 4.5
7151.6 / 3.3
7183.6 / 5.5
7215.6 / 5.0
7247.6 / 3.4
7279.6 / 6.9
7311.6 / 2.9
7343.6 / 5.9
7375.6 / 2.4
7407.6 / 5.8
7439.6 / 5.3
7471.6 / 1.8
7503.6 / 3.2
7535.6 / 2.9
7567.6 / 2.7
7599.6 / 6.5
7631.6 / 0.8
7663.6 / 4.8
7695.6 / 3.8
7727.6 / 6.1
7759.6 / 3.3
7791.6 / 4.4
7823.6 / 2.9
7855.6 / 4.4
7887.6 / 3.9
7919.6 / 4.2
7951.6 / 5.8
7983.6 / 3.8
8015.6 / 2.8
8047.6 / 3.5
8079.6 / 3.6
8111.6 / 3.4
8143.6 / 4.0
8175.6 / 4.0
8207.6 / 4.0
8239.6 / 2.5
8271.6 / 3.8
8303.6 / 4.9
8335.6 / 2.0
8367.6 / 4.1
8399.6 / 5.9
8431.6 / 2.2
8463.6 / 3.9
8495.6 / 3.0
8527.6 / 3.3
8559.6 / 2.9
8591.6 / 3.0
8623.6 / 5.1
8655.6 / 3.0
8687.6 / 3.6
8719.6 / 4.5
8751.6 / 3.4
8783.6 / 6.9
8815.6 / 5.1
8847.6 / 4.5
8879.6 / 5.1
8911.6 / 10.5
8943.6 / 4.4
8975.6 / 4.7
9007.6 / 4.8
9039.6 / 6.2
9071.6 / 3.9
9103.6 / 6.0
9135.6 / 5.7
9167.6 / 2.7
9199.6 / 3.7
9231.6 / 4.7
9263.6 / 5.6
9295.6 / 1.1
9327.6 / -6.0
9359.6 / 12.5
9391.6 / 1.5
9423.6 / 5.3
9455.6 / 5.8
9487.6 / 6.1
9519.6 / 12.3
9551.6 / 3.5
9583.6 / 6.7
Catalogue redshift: 1.39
